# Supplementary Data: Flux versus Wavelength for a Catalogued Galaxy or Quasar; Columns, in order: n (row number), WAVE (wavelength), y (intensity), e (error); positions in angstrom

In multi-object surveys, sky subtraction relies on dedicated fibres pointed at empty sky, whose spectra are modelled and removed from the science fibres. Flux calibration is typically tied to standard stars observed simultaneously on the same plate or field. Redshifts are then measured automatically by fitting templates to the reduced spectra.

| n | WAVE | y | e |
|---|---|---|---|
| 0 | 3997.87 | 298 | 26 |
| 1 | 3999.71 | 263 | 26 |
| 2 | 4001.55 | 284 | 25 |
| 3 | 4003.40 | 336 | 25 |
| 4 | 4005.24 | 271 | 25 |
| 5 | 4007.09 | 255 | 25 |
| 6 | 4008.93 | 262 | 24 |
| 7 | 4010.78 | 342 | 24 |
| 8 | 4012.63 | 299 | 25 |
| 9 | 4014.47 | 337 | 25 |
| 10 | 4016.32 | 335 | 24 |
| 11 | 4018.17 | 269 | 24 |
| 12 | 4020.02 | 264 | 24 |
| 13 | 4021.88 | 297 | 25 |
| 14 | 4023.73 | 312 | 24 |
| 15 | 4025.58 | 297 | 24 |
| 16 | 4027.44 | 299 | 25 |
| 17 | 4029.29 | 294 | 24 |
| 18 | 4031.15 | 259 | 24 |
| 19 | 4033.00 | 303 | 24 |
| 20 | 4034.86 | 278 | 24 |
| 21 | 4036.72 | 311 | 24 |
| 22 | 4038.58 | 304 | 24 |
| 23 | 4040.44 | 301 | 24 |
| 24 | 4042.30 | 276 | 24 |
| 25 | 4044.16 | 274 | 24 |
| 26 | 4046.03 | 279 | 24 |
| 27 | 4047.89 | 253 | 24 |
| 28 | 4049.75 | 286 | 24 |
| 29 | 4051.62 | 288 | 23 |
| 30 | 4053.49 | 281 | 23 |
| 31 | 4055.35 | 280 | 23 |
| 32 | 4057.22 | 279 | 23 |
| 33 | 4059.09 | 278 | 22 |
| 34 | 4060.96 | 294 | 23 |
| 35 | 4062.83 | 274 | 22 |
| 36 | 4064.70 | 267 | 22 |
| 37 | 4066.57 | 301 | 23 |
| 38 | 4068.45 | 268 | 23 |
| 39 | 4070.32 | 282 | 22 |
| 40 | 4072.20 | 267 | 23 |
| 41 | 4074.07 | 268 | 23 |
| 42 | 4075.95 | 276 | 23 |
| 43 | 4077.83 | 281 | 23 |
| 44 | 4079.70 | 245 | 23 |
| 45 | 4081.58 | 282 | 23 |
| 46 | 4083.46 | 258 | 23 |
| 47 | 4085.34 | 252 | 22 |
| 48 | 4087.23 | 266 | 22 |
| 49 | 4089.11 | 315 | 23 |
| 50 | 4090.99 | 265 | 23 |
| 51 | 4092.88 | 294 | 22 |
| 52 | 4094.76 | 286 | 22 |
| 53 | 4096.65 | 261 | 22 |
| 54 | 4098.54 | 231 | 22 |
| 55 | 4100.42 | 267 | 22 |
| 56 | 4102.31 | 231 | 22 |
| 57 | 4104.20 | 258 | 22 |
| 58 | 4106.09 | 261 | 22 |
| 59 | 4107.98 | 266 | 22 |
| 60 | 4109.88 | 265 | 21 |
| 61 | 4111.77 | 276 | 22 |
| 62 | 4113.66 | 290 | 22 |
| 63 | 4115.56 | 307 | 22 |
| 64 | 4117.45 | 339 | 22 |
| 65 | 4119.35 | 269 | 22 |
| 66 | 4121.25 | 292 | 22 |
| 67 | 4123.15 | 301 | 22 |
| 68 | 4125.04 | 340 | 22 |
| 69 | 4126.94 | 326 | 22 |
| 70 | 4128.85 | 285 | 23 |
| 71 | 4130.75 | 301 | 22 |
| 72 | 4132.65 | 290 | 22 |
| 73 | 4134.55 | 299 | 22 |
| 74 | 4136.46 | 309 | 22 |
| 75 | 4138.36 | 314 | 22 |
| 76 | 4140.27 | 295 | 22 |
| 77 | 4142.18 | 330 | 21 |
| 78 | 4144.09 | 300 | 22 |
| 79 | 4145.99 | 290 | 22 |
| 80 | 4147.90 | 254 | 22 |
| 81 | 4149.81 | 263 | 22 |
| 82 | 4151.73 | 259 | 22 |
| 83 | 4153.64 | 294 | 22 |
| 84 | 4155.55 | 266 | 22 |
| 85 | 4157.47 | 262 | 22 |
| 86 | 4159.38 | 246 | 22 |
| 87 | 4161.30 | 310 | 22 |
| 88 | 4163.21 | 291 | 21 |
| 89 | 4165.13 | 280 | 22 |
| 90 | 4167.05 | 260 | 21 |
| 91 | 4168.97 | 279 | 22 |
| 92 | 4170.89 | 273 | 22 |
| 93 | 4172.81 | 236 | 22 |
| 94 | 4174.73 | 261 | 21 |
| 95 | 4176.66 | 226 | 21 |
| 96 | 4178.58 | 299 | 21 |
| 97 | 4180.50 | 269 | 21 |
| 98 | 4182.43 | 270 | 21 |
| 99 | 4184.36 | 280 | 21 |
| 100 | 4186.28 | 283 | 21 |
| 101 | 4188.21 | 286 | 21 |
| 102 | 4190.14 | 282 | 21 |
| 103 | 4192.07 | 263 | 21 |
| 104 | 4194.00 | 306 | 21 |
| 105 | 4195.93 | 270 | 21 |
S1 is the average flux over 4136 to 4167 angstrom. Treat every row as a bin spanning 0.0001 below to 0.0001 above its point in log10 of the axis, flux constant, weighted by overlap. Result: 284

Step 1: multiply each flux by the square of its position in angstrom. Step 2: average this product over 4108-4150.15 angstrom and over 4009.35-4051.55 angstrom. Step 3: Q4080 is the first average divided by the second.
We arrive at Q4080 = 1.06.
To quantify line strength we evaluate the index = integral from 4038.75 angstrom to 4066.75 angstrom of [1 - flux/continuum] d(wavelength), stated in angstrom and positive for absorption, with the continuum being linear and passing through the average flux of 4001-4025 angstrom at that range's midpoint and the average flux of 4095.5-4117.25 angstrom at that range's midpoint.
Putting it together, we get 0.38 angstrom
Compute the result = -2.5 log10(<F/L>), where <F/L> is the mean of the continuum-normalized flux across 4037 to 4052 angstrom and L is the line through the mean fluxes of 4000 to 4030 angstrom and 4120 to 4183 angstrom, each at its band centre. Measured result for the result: 0.04 mag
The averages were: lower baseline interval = 296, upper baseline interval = 284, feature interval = 284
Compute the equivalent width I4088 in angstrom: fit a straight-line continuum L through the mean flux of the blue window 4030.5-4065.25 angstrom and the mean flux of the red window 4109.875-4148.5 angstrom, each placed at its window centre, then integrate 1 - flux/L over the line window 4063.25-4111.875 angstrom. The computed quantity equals 3.73 angstrom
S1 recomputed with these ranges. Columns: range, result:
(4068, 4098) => 272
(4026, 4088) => 279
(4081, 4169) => 282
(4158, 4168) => 277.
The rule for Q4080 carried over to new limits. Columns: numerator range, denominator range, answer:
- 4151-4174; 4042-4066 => 1.03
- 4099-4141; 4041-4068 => 1.07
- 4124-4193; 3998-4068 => 1.04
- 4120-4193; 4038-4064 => 1.06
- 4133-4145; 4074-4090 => 1.16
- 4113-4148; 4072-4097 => 1.13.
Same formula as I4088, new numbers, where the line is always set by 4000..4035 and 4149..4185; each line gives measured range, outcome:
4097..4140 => -1.5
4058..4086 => 1.2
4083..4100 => 0.7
